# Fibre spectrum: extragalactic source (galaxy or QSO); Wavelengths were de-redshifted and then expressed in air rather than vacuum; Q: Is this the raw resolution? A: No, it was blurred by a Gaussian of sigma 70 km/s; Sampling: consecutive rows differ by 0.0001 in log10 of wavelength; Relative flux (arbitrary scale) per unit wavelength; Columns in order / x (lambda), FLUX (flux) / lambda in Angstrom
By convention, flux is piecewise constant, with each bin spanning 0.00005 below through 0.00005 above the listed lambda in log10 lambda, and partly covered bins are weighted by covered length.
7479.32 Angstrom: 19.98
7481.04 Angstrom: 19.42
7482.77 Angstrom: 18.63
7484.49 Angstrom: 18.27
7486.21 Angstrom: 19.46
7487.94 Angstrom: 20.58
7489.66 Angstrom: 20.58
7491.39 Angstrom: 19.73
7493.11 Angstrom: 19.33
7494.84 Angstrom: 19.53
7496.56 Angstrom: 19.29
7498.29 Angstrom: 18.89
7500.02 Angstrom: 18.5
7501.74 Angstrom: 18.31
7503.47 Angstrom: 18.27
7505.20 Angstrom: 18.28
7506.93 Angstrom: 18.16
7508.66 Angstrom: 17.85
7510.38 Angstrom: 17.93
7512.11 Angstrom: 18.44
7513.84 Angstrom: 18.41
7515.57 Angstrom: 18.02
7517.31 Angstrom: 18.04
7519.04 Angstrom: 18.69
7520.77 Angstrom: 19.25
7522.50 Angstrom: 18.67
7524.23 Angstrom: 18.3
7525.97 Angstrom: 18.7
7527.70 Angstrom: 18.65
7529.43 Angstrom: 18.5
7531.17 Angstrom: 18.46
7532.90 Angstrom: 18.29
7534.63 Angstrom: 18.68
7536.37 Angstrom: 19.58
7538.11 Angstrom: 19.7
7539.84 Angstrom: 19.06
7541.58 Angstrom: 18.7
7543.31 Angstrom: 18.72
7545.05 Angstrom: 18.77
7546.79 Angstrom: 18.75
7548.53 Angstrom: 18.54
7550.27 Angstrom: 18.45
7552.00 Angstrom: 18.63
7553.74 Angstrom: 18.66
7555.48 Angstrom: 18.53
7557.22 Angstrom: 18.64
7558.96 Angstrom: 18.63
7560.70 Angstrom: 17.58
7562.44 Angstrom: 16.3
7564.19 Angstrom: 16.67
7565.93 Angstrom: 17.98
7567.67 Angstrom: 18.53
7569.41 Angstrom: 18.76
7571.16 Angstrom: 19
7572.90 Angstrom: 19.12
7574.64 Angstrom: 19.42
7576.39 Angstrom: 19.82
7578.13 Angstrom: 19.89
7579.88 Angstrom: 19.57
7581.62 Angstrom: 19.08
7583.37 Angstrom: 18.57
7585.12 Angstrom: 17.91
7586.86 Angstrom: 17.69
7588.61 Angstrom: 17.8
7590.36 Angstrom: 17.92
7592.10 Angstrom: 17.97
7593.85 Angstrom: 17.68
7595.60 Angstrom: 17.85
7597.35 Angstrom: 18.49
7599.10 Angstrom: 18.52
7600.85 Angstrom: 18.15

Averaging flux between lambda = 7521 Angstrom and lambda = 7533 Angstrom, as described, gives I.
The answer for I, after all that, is 18.6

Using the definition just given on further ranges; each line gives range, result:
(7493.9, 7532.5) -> 18.5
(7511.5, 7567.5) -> 18.5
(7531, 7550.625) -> 18.8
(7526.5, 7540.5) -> 18.9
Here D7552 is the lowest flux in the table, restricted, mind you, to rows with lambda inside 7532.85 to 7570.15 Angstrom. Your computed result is 16.3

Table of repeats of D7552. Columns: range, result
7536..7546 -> 18.7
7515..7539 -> 18.02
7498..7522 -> 17.85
